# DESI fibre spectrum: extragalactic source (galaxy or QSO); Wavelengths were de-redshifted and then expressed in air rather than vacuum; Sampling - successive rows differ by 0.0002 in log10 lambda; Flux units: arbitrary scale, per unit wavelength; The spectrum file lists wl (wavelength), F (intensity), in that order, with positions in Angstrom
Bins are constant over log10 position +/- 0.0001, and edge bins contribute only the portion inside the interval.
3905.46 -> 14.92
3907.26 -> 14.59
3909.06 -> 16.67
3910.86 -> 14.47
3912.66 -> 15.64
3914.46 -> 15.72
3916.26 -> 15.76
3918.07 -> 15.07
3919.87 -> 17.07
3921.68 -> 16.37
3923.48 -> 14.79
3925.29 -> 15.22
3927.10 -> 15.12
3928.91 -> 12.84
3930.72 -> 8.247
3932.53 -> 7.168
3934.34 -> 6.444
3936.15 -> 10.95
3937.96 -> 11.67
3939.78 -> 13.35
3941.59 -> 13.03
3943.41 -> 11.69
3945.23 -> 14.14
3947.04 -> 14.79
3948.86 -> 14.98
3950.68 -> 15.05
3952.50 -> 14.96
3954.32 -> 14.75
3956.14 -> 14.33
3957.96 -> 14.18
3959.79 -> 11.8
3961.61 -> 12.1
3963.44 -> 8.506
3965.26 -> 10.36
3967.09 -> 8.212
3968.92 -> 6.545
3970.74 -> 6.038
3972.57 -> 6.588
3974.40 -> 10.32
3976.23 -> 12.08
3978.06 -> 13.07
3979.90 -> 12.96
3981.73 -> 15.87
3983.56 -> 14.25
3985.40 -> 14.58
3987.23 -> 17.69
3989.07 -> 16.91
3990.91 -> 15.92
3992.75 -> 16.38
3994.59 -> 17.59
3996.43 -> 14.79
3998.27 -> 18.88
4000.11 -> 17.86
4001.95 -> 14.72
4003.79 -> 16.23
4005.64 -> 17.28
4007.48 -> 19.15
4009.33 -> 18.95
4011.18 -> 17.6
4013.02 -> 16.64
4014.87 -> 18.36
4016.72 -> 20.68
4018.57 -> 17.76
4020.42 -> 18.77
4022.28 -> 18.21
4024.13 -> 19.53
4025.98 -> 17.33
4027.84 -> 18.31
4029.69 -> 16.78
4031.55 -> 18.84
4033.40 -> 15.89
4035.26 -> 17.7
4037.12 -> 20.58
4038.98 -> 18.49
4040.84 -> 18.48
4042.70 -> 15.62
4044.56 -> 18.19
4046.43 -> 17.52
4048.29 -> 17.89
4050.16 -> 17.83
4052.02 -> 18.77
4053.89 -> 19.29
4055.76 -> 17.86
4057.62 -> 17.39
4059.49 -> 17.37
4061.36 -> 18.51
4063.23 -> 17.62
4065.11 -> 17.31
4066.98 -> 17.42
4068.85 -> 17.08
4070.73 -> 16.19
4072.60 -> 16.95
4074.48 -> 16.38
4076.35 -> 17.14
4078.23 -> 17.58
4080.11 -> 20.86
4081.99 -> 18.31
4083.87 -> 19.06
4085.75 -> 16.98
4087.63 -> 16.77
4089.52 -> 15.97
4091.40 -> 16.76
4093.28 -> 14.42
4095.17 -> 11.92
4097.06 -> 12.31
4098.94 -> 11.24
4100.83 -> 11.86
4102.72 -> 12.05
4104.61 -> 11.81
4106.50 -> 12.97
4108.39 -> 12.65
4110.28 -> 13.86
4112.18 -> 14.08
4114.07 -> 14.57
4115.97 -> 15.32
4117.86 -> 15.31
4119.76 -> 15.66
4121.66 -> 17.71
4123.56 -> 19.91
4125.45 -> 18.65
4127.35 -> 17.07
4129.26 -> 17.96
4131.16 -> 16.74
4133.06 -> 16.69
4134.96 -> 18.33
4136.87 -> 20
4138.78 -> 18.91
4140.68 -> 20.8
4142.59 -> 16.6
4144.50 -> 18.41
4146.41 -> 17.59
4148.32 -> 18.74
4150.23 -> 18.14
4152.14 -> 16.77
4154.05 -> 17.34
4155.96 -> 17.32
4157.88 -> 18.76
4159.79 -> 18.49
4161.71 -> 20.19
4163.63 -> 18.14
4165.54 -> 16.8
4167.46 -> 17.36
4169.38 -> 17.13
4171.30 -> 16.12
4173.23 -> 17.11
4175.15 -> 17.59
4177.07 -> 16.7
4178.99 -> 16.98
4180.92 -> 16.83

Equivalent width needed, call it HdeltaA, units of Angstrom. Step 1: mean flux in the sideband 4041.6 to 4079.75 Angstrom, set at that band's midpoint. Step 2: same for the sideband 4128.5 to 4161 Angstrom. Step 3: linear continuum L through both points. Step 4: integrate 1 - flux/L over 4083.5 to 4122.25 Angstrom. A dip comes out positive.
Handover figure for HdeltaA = 7.6 Angstrom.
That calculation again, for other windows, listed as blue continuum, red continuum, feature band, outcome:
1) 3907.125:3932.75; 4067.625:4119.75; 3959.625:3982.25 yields 6.9 Angstrom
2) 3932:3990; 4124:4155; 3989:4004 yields -3.6 Angstrom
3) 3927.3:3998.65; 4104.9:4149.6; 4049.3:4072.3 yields -3.9 Angstrom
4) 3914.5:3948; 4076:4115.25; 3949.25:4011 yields -1.6 Angstrom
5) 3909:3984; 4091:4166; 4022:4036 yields -3.4 Angstrom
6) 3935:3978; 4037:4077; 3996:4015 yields -3.5 Angstrom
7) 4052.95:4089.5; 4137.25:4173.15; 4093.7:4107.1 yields 4.3 Angstrom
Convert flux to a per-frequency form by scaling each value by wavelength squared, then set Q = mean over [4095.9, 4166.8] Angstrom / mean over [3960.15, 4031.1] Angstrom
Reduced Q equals 1.16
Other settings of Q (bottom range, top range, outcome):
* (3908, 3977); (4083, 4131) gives 1.31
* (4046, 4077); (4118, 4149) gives 1.06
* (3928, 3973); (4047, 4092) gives 1.65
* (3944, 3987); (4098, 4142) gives 1.40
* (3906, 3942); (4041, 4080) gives 1.39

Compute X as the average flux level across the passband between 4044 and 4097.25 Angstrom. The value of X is 17.2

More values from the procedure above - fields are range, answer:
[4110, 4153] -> 17.4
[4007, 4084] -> 18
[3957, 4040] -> 15.4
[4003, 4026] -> 18.2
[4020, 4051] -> 18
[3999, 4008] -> 17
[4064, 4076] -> 16.9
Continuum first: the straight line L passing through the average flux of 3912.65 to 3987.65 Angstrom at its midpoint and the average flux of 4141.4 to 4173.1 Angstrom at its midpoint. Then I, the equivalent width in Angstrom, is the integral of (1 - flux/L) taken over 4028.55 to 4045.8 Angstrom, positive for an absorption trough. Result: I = -3.6 Angstrom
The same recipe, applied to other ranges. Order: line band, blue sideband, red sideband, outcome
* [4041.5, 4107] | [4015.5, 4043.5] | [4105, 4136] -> 2.95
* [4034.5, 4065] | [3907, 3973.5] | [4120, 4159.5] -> -4.72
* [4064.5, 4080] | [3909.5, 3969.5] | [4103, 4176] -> -1.55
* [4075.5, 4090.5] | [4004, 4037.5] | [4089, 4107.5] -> -4.01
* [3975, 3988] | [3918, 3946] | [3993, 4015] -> 1.33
